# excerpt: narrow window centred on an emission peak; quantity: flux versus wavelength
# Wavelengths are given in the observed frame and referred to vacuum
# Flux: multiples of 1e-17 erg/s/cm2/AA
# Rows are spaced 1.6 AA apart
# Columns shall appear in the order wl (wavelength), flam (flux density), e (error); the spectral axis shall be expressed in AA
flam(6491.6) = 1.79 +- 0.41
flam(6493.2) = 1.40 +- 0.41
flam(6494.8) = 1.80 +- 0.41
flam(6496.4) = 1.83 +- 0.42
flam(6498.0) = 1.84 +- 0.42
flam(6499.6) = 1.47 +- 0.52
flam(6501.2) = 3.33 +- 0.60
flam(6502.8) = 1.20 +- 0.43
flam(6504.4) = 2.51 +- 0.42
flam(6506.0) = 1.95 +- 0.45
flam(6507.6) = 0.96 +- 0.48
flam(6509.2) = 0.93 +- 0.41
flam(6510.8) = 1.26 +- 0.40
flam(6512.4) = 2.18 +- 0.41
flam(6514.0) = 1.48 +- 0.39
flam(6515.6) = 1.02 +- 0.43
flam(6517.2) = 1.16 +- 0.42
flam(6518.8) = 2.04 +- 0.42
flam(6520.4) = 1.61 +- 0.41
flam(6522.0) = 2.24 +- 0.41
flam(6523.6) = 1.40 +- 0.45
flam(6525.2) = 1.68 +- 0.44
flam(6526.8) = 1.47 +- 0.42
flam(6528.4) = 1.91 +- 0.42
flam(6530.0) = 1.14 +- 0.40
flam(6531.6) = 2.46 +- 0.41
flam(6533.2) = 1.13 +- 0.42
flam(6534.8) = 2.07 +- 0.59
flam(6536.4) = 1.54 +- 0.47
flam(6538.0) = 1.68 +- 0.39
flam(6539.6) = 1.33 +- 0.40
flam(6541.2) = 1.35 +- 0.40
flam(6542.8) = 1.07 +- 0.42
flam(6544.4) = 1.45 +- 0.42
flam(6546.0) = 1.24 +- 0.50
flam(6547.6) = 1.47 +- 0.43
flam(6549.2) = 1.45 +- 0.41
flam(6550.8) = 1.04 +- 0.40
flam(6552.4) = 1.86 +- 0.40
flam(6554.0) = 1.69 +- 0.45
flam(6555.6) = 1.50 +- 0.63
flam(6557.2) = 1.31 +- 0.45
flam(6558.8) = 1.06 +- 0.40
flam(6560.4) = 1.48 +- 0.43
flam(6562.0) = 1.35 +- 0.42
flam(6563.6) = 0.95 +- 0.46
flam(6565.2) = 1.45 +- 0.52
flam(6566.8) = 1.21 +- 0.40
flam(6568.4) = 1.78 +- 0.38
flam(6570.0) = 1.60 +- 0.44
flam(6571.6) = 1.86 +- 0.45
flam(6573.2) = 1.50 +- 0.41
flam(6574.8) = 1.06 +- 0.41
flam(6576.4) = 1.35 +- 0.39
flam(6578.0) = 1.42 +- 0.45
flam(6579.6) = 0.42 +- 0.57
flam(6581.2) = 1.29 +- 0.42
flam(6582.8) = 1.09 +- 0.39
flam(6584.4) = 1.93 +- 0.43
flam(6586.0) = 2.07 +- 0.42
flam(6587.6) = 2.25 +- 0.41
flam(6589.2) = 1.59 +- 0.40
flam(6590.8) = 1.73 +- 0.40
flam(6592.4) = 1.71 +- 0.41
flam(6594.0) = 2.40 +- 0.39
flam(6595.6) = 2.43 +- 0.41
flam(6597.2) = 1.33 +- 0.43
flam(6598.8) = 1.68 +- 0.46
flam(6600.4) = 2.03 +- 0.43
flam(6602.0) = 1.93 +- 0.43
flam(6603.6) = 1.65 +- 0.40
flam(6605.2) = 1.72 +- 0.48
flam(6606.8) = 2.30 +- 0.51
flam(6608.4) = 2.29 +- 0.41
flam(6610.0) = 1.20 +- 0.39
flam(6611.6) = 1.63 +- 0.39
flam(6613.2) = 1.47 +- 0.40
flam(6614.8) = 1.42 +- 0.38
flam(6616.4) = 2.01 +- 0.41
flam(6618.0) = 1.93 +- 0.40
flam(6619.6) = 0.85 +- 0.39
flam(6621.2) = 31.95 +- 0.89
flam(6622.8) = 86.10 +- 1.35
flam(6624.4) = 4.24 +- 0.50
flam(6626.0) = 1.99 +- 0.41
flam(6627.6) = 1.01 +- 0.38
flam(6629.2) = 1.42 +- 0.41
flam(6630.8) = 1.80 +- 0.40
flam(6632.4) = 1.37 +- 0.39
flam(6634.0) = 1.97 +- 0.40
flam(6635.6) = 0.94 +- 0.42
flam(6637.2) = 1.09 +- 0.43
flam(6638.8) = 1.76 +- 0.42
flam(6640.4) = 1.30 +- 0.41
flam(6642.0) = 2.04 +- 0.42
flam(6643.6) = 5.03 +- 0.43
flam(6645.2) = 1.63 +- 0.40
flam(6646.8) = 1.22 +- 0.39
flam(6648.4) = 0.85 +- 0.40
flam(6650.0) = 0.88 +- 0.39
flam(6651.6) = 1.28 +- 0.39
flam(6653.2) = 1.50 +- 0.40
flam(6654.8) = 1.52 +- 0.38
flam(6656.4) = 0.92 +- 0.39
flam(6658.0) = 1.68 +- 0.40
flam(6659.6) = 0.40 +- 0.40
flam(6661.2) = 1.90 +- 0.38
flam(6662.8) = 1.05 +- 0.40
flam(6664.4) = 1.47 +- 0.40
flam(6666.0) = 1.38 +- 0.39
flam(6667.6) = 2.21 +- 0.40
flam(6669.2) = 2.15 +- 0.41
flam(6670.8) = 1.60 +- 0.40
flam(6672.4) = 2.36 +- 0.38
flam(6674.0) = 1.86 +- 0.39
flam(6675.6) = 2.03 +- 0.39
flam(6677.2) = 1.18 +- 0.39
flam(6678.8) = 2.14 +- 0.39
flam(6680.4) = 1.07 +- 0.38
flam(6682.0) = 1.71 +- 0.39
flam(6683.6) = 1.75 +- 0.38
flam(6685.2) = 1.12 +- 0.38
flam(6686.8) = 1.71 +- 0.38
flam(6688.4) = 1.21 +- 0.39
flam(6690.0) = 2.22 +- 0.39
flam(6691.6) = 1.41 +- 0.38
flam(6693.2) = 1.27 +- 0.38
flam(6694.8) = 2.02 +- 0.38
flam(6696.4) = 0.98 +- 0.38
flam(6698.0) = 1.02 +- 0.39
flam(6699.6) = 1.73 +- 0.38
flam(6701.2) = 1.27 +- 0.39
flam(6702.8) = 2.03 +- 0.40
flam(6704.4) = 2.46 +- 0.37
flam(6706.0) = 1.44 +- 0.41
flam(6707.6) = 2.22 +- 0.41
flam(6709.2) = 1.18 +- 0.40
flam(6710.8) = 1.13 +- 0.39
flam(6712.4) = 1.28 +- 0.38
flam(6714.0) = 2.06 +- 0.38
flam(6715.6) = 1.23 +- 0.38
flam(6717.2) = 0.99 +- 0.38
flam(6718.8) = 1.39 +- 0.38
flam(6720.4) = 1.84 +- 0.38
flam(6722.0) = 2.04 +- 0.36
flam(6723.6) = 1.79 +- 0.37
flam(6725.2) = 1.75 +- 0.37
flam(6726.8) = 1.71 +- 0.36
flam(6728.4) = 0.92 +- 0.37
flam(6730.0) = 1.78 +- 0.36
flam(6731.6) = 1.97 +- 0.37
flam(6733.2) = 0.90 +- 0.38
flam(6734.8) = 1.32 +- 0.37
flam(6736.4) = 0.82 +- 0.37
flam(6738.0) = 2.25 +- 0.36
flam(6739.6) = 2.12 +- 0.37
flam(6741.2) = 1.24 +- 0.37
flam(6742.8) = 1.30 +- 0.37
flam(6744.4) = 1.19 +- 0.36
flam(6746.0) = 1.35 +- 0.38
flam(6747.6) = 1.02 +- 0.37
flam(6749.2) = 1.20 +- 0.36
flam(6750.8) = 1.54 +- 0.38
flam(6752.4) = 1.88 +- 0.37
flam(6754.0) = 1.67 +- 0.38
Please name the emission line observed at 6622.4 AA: H-alpha 6563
